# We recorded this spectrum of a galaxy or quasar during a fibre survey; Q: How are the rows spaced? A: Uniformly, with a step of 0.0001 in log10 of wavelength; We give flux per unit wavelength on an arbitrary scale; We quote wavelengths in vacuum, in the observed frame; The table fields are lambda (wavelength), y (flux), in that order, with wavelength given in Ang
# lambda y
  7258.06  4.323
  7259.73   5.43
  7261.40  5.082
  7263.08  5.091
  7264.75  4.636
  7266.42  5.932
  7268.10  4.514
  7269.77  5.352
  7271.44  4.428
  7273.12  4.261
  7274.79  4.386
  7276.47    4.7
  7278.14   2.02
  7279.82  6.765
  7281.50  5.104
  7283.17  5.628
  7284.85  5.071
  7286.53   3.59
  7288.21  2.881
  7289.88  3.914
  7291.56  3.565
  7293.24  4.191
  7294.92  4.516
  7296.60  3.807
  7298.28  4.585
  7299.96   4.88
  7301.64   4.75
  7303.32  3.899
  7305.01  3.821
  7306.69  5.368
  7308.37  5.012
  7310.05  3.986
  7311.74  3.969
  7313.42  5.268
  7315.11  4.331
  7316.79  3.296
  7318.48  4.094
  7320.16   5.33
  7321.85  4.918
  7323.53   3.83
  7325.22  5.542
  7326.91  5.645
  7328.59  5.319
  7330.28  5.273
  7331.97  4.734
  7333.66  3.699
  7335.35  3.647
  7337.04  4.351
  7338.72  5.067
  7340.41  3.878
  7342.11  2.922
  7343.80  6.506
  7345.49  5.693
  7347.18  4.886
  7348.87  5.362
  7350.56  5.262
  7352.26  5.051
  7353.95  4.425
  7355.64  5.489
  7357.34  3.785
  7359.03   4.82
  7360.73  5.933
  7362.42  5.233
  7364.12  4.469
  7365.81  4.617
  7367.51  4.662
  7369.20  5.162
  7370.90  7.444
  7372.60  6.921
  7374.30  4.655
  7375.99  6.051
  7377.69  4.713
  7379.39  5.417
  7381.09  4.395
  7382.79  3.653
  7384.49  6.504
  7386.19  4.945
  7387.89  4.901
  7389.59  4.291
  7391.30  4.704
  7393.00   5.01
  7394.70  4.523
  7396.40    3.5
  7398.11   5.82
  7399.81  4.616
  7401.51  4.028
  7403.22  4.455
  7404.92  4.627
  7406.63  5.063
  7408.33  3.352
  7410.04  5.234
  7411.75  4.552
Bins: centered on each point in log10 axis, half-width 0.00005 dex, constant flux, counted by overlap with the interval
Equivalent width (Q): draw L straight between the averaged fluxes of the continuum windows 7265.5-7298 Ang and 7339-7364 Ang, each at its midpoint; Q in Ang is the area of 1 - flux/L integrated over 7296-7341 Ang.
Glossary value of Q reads 1.6 Ang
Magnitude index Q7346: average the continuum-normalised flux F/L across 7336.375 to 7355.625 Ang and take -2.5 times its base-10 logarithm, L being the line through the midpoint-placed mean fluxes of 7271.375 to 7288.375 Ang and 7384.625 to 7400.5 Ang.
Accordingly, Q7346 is -0.051 mag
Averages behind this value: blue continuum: 4.5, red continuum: 4.78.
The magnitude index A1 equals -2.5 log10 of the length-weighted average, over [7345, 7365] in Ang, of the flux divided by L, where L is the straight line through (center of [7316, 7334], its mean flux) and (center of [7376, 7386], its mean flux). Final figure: -0.029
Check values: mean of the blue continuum 4.73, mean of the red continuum 5.03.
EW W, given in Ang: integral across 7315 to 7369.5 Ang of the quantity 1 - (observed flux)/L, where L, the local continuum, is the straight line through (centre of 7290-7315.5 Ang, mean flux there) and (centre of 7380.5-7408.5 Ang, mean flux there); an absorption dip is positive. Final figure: -3.3 Ang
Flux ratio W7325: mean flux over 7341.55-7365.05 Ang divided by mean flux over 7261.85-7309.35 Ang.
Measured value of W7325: 1.1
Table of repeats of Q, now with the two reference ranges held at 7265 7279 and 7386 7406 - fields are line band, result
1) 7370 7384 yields -2.6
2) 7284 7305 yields 1.7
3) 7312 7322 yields 0.1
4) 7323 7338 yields -0.5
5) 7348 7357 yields -1.0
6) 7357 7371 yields -1.5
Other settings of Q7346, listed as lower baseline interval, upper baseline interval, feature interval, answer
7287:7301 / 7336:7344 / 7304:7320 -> -0.06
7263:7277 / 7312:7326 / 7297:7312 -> 0.04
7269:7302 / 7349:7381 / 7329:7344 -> 0.13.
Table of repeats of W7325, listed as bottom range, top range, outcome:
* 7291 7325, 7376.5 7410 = 1.07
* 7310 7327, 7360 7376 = 1.21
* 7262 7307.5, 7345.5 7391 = 1.14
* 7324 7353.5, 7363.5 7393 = 1.06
